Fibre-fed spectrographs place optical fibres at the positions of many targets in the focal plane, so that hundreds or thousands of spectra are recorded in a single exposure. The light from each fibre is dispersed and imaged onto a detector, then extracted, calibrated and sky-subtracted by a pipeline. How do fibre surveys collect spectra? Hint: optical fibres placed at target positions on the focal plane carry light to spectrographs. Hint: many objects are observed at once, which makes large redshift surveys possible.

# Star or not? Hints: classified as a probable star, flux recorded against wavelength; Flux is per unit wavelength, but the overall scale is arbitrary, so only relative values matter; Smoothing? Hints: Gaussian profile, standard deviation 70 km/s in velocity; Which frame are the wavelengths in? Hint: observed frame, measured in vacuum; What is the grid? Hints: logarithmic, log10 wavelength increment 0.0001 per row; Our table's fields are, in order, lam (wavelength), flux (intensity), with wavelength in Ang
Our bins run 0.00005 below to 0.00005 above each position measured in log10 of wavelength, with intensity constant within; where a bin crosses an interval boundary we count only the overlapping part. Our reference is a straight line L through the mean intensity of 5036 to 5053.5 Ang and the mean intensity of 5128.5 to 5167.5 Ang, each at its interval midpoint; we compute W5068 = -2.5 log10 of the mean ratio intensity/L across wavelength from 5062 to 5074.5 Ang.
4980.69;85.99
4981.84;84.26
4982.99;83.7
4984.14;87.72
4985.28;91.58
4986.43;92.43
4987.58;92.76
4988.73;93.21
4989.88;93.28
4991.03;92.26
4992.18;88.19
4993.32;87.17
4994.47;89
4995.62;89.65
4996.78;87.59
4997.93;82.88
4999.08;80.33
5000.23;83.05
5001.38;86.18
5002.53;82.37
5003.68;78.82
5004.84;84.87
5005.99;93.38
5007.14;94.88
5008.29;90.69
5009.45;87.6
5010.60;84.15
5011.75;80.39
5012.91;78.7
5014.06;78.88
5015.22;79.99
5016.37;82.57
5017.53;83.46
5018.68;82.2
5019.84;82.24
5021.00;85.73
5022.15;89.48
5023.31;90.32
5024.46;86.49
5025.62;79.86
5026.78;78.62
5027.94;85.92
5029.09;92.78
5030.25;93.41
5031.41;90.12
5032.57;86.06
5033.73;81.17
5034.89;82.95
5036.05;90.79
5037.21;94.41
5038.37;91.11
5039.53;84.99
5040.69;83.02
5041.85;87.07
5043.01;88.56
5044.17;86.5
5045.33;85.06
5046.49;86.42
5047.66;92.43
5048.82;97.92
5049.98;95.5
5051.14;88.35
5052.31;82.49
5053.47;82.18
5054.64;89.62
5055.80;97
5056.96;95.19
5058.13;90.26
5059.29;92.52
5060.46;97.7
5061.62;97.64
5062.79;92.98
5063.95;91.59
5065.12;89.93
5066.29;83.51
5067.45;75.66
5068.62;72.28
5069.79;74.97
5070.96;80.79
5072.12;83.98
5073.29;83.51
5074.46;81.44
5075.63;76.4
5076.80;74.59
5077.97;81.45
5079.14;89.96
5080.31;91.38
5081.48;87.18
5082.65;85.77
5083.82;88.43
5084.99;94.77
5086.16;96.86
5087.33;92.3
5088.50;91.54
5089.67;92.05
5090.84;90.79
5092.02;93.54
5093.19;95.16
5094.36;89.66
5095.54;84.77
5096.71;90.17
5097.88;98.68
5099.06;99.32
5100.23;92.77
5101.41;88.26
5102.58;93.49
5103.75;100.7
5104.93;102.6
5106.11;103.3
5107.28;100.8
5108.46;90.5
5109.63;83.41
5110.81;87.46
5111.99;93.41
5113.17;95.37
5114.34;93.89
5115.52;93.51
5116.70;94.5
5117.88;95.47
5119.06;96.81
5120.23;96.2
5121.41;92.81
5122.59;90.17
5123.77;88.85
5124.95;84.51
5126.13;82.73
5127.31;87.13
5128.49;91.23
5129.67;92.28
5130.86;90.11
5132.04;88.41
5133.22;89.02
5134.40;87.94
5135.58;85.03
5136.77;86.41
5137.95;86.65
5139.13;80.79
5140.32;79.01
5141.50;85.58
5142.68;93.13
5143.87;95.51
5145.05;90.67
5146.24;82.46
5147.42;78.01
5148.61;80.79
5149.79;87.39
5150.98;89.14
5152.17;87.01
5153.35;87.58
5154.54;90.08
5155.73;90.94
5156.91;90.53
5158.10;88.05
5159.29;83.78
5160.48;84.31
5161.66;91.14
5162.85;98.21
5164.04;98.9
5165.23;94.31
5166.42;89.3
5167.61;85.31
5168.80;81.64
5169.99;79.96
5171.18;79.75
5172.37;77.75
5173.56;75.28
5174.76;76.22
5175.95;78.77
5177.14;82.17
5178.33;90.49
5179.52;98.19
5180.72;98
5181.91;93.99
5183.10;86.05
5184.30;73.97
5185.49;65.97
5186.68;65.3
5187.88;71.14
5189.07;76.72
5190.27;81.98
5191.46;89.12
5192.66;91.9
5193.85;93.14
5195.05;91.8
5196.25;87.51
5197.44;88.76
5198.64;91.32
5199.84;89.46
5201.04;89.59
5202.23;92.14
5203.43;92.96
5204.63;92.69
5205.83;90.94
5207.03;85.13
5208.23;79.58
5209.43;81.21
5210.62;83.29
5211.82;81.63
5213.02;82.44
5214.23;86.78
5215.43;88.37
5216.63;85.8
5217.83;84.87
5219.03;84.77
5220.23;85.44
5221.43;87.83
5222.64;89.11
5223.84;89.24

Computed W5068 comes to 0.07 mag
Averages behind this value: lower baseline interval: 88.7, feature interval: 83.1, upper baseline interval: 88.2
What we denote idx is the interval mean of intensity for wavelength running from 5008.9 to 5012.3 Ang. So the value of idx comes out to 84.2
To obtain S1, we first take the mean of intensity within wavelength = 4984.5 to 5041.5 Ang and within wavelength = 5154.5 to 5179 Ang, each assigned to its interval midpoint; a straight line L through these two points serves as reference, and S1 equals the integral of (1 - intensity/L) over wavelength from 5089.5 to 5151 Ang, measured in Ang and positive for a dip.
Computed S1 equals -3.2 Ang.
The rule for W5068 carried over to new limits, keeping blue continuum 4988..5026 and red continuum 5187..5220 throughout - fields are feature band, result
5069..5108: -0.05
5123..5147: -0.02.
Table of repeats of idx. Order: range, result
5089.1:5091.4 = 91.5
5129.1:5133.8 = 89.8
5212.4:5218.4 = 85.6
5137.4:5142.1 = 83.1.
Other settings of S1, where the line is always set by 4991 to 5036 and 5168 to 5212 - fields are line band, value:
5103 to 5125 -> -2.38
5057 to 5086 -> -0.32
